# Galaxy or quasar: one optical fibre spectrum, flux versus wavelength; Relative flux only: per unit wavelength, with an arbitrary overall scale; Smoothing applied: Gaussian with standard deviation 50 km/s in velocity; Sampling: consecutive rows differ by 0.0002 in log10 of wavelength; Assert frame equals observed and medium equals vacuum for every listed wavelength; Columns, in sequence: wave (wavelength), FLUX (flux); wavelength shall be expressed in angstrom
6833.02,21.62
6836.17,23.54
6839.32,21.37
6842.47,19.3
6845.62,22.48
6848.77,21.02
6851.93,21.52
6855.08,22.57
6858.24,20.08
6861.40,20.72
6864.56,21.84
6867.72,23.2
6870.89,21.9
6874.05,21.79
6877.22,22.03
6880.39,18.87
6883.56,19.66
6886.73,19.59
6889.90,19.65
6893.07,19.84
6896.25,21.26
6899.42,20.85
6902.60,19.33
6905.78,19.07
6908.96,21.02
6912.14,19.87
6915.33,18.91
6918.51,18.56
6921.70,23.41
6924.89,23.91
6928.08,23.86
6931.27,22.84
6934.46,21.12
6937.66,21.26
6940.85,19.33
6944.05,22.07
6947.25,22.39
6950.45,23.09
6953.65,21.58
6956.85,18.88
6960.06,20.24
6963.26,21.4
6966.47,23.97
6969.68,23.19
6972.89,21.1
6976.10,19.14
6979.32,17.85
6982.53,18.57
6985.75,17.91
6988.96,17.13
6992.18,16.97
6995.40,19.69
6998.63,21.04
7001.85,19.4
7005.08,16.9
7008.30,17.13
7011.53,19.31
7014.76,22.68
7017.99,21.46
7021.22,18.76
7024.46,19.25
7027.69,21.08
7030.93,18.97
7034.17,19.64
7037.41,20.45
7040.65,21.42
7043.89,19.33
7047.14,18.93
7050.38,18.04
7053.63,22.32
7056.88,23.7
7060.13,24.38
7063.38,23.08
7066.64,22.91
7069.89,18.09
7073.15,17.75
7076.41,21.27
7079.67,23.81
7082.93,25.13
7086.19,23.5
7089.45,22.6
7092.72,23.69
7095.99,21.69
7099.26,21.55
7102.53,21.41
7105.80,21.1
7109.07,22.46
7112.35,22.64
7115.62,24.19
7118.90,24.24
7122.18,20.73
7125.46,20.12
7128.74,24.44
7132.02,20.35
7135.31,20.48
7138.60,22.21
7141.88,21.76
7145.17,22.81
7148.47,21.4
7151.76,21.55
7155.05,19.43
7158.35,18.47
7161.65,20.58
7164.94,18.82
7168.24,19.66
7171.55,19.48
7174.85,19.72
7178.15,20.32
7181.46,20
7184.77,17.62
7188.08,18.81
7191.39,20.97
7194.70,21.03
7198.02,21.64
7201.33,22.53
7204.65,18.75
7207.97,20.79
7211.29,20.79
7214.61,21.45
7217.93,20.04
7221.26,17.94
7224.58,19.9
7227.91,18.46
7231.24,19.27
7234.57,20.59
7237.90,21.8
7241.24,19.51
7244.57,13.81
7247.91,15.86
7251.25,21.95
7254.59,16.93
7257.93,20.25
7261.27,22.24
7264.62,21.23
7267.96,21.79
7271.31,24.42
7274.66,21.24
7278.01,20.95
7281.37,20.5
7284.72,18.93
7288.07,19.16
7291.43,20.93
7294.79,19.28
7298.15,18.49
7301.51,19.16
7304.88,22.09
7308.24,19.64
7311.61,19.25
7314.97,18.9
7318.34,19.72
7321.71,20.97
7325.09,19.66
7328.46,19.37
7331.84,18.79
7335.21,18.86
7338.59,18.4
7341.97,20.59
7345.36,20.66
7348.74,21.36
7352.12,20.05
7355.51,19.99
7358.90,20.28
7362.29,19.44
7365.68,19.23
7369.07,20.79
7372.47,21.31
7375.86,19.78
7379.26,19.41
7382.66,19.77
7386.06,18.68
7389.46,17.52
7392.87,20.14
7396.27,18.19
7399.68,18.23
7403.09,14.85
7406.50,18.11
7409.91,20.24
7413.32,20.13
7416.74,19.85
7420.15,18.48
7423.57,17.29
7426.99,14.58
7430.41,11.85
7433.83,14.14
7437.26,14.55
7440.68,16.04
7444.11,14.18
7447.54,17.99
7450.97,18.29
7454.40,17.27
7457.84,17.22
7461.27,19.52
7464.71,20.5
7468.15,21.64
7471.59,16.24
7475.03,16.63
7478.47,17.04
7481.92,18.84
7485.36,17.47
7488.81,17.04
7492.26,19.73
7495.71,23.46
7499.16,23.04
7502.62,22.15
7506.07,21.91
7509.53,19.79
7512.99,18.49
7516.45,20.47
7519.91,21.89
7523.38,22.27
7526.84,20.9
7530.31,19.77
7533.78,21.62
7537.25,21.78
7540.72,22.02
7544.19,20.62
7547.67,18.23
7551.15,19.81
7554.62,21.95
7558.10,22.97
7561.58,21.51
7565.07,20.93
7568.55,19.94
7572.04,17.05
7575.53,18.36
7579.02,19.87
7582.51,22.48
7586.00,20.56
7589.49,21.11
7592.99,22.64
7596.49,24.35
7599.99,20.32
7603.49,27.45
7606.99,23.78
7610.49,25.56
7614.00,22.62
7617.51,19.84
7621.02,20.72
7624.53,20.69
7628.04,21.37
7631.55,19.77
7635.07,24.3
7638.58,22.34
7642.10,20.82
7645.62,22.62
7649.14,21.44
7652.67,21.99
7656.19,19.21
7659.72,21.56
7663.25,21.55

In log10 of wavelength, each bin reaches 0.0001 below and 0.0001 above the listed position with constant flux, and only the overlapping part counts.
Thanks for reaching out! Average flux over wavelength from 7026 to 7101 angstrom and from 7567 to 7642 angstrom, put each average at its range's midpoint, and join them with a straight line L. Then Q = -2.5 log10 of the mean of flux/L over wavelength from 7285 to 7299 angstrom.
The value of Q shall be 0.11 mag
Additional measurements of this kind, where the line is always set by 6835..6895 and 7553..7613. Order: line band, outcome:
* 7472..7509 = 0.11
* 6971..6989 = 0.13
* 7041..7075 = 0.02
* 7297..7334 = 0.10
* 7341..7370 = 0.07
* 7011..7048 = 0.06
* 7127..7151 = -0.03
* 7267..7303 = 0.06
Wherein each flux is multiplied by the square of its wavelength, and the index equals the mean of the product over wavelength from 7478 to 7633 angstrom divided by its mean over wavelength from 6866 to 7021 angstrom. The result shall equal 1.2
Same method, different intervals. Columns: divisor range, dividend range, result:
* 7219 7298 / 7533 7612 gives 1.18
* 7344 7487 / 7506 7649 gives 1.22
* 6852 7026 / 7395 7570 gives 1.08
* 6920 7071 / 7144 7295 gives 1.04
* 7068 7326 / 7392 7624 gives 1.04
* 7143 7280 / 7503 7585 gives 1.12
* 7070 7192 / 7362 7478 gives 0.92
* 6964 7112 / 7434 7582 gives 1.07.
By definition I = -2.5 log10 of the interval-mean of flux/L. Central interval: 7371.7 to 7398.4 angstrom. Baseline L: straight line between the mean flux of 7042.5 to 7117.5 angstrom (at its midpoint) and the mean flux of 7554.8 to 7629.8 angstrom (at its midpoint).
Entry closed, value 0.13 mag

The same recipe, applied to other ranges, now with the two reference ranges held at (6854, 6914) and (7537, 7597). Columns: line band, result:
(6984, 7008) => 0.13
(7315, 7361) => 0.05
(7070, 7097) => -0.08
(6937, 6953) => -0.05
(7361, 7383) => 0.04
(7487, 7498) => 0.03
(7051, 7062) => -0.11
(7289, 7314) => 0.05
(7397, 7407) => 0.22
